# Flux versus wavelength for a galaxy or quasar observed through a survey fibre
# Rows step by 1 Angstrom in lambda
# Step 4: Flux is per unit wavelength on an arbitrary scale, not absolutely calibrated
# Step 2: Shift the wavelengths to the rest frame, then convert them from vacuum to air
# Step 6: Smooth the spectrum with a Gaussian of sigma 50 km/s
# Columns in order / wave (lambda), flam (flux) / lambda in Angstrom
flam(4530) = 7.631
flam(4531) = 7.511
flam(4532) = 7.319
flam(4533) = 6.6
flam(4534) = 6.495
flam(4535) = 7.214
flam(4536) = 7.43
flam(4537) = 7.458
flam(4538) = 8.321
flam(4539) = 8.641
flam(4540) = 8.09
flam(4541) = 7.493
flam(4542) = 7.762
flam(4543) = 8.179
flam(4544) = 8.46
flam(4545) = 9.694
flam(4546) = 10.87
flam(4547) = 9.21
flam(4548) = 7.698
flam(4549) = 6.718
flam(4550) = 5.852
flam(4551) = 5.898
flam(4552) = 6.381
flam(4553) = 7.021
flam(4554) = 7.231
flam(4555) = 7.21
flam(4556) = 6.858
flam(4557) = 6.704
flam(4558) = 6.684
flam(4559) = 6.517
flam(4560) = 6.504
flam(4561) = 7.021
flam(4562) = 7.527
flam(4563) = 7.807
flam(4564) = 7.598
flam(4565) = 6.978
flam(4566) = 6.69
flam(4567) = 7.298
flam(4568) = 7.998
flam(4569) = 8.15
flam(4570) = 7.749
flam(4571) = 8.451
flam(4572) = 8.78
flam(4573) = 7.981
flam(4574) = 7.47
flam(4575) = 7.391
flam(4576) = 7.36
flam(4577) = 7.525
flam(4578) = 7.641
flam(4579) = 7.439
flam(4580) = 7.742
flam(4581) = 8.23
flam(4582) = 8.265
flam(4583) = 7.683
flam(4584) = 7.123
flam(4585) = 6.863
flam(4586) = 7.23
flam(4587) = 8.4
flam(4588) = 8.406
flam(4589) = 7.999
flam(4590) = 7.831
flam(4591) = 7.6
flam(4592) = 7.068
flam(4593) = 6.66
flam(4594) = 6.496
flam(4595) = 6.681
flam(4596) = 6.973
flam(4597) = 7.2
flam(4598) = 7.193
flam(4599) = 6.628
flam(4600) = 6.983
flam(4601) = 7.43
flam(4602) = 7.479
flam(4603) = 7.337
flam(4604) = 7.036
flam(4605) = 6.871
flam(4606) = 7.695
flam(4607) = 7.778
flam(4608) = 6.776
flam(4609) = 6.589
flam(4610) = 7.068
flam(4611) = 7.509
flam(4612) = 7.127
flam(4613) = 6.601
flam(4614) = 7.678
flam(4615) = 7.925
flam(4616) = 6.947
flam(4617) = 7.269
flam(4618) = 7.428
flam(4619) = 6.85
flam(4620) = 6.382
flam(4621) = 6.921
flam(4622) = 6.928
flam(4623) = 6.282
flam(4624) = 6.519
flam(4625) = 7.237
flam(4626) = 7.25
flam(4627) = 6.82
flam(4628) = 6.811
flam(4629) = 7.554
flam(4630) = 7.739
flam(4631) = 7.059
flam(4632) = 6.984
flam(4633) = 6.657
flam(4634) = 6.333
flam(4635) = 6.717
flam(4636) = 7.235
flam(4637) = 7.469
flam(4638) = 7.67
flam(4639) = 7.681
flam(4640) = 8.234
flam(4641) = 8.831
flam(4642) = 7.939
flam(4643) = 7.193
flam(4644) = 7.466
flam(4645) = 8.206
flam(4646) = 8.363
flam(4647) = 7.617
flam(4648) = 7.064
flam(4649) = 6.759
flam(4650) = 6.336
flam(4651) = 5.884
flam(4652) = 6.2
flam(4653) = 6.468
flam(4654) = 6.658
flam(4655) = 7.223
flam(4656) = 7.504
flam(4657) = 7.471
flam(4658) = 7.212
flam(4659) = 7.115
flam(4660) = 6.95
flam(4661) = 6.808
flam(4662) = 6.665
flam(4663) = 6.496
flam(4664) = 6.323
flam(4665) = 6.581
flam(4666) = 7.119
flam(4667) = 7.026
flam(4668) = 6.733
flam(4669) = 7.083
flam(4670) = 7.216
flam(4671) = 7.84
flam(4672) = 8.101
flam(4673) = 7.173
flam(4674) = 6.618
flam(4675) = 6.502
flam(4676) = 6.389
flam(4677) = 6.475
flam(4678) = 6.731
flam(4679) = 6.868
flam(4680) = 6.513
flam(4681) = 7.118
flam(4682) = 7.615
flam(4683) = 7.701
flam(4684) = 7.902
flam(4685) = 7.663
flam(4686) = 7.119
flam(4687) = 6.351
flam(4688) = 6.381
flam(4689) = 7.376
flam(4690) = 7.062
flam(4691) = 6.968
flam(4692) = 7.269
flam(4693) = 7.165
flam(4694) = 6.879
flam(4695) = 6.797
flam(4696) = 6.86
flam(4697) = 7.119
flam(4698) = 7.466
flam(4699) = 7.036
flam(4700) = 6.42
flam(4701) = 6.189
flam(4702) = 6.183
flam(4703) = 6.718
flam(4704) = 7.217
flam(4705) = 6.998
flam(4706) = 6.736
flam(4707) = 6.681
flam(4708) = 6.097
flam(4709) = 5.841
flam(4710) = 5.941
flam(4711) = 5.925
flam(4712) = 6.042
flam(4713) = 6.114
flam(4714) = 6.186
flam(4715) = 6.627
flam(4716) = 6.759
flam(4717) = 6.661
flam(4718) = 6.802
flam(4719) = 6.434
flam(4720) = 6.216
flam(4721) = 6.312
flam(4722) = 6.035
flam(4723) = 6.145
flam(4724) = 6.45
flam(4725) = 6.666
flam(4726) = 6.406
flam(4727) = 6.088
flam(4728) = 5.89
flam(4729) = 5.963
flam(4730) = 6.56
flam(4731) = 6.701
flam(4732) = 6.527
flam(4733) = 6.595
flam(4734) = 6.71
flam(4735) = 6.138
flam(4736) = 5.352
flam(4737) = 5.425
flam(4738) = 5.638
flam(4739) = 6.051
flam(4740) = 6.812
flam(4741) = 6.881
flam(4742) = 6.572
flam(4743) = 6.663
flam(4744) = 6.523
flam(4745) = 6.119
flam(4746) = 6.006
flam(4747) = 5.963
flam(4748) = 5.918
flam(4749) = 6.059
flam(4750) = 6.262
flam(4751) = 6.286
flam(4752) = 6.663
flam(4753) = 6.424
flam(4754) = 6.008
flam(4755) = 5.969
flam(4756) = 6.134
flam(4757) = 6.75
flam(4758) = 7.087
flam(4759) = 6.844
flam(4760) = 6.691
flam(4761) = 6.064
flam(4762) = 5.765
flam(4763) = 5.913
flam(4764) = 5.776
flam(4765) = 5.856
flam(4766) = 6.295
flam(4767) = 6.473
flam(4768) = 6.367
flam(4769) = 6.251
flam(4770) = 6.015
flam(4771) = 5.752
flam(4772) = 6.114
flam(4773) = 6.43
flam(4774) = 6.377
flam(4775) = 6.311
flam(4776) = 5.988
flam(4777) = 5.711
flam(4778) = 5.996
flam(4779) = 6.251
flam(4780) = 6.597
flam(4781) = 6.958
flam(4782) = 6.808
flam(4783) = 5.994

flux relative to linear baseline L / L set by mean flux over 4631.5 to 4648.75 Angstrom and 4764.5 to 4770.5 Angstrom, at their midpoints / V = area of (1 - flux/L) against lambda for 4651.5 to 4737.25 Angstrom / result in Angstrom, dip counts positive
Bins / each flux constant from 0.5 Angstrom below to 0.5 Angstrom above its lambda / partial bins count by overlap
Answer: 3.0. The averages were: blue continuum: 7.5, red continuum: 6.21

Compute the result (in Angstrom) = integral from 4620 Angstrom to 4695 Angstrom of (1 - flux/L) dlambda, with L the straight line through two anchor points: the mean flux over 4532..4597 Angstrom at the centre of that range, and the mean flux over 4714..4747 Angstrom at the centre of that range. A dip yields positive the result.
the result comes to -2.5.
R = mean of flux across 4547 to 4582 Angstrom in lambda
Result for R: 7.34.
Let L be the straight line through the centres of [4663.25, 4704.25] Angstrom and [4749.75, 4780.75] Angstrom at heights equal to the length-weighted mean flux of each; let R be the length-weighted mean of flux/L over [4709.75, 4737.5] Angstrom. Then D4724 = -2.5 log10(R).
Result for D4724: 0.057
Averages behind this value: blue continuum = 6.97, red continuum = 6.24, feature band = 6.28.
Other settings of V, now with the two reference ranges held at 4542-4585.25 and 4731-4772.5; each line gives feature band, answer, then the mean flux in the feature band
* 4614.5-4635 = 0.40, 6.99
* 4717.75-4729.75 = 0.30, 6.28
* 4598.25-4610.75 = 0.21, 7.15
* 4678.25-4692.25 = -0.88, 7.13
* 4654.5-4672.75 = -0.61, 7.08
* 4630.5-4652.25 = -0.84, 7.28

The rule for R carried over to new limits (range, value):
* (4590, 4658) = 7.15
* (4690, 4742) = 6.47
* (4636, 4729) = 6.88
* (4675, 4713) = 6.79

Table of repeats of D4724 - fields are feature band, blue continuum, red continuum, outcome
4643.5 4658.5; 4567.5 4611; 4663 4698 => 0.01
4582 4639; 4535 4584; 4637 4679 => 0.03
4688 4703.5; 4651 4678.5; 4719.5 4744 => -0.04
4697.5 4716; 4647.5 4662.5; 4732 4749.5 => 0.00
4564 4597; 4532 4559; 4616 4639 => -0.04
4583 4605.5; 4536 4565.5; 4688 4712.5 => 0.00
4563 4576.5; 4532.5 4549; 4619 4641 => 0.01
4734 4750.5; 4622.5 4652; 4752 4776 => 0.04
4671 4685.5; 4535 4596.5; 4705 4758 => -0.07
